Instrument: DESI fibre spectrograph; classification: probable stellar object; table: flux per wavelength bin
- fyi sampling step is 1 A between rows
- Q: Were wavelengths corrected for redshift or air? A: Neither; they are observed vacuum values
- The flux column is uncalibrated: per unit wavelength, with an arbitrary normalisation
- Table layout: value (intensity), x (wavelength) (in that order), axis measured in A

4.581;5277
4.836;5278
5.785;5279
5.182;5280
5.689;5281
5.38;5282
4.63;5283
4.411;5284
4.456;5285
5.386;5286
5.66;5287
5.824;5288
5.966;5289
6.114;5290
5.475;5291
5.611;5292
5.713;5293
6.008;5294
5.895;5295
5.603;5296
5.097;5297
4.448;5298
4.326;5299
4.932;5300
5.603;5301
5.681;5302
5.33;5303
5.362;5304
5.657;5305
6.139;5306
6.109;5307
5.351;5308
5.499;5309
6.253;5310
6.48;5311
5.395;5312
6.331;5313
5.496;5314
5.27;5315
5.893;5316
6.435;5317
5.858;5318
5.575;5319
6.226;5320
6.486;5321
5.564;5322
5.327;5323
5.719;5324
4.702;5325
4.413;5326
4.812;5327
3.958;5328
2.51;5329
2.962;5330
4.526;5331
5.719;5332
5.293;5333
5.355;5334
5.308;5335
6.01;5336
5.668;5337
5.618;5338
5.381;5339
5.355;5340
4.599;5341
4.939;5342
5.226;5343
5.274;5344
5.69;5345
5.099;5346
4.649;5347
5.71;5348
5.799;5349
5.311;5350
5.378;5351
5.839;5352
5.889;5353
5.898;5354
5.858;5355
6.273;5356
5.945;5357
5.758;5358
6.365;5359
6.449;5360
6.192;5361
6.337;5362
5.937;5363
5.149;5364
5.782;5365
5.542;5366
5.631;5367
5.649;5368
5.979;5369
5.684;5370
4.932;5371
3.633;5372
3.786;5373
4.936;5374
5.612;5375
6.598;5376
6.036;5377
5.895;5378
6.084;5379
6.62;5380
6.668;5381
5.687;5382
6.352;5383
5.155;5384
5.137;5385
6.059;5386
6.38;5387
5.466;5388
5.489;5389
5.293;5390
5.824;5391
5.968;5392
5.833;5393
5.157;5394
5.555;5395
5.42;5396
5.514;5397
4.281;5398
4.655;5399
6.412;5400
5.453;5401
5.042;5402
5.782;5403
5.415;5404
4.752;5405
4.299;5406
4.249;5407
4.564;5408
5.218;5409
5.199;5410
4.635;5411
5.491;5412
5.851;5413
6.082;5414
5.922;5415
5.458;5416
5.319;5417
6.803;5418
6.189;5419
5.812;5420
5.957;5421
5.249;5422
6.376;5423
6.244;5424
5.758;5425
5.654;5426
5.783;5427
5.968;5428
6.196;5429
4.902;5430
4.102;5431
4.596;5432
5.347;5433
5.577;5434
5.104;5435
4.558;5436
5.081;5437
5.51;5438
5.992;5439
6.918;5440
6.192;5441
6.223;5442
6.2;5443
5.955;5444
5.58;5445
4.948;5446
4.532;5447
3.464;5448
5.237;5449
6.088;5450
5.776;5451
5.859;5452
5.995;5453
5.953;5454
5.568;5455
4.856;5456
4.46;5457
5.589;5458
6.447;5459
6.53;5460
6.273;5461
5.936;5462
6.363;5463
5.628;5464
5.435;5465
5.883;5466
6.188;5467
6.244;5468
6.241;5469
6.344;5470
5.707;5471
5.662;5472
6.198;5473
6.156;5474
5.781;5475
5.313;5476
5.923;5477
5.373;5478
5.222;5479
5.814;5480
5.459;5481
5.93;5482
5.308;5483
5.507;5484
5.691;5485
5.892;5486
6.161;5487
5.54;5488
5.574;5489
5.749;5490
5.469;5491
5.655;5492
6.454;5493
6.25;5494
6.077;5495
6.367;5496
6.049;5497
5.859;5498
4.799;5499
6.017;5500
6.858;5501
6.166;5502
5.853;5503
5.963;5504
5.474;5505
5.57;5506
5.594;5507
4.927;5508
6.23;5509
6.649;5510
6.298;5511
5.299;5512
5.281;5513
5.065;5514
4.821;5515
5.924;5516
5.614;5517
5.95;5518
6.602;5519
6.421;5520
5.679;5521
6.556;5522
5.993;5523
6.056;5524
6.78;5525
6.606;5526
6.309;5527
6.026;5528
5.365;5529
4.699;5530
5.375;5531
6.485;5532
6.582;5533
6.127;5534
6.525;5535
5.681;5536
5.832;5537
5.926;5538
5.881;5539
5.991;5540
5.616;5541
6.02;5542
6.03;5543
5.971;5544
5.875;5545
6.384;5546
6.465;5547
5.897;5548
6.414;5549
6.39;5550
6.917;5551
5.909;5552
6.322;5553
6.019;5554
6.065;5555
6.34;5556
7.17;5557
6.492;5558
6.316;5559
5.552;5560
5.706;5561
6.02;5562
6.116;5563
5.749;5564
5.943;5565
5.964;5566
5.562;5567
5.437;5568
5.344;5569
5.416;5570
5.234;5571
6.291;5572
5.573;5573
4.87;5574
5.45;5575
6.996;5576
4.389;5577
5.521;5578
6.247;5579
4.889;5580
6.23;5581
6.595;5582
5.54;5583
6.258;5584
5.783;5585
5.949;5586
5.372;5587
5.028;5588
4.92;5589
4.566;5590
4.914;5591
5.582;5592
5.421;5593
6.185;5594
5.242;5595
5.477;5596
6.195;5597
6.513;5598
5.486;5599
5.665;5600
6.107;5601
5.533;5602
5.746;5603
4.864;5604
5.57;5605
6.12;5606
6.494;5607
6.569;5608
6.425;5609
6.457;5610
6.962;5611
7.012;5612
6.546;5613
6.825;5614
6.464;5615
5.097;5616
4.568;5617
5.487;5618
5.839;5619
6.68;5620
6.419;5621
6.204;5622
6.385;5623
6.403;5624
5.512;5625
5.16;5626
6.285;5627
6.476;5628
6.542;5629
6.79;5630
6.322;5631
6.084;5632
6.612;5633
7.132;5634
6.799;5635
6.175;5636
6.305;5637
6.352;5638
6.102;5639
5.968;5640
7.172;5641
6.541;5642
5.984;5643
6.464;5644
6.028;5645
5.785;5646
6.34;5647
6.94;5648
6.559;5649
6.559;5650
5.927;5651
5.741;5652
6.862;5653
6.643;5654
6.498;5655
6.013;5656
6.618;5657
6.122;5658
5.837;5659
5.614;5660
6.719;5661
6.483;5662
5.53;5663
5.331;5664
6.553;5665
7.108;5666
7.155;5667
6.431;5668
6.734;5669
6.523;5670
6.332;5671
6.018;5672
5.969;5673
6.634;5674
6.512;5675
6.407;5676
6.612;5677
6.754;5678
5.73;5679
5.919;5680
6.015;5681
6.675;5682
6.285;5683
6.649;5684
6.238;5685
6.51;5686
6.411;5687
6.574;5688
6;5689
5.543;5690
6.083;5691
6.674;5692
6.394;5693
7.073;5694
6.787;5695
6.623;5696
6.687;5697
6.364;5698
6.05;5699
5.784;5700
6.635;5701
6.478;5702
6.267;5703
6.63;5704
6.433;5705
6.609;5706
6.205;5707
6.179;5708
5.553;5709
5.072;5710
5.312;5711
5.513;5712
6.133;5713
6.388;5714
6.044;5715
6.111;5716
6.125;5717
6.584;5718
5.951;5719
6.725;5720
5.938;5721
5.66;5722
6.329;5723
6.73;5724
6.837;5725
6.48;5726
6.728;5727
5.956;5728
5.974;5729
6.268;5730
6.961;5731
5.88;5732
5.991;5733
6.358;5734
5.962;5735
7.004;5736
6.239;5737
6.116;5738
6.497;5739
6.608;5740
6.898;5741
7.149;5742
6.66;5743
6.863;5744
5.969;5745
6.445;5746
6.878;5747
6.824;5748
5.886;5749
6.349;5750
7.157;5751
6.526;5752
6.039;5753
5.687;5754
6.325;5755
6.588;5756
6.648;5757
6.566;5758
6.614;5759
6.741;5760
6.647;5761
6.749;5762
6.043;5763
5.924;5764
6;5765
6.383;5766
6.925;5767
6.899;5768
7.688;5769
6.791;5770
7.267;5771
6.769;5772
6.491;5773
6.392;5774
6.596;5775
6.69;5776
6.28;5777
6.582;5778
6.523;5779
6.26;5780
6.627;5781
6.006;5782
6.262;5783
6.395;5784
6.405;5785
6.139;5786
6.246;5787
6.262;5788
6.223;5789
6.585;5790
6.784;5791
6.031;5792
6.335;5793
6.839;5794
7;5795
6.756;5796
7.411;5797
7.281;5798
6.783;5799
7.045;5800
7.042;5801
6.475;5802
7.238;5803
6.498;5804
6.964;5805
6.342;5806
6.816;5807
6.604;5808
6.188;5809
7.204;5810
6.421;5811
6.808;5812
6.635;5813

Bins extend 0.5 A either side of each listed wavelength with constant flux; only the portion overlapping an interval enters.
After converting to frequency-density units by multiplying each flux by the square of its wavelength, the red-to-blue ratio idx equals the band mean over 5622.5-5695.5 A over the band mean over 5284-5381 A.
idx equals 1.30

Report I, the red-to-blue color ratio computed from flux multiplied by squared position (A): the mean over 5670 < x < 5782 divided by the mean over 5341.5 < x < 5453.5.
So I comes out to 1.29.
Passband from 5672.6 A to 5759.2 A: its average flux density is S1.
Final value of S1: 6.34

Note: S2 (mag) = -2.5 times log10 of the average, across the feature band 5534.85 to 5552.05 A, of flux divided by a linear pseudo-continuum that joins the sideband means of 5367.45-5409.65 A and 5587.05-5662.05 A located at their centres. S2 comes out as -0.04 mag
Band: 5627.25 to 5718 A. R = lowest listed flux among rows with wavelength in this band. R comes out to 5.072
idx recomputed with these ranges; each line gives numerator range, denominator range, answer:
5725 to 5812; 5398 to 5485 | 1.32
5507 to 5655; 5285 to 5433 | 1.18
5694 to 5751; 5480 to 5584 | 1.15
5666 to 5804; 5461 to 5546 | 1.19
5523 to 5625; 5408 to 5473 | 1.10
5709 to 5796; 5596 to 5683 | 1.07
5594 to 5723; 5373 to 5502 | 1.19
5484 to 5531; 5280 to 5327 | 1.14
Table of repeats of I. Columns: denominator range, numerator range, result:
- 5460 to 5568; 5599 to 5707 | 1.11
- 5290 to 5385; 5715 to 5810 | 1.38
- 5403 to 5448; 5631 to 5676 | 1.26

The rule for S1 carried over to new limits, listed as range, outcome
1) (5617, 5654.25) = 6.29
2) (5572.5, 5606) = 5.6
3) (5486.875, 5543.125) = 5.9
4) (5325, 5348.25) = 4.95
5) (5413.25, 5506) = 5.74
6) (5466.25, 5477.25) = 5.98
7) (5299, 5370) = 5.5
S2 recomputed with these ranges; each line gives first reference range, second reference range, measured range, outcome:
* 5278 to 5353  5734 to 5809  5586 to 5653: 0.02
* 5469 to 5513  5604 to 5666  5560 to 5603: 0.08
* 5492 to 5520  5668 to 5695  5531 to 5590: 0.02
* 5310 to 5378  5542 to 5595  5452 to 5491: -0.02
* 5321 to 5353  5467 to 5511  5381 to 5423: -0.01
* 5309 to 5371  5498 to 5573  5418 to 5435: 0.01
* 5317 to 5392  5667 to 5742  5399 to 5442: 0.03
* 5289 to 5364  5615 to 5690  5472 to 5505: 0.01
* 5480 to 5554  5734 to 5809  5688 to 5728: 0.03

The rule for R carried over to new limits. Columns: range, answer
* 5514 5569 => 4.699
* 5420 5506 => 3.464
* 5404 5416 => 4.249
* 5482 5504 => 4.799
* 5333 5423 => 3.633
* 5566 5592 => 4.389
